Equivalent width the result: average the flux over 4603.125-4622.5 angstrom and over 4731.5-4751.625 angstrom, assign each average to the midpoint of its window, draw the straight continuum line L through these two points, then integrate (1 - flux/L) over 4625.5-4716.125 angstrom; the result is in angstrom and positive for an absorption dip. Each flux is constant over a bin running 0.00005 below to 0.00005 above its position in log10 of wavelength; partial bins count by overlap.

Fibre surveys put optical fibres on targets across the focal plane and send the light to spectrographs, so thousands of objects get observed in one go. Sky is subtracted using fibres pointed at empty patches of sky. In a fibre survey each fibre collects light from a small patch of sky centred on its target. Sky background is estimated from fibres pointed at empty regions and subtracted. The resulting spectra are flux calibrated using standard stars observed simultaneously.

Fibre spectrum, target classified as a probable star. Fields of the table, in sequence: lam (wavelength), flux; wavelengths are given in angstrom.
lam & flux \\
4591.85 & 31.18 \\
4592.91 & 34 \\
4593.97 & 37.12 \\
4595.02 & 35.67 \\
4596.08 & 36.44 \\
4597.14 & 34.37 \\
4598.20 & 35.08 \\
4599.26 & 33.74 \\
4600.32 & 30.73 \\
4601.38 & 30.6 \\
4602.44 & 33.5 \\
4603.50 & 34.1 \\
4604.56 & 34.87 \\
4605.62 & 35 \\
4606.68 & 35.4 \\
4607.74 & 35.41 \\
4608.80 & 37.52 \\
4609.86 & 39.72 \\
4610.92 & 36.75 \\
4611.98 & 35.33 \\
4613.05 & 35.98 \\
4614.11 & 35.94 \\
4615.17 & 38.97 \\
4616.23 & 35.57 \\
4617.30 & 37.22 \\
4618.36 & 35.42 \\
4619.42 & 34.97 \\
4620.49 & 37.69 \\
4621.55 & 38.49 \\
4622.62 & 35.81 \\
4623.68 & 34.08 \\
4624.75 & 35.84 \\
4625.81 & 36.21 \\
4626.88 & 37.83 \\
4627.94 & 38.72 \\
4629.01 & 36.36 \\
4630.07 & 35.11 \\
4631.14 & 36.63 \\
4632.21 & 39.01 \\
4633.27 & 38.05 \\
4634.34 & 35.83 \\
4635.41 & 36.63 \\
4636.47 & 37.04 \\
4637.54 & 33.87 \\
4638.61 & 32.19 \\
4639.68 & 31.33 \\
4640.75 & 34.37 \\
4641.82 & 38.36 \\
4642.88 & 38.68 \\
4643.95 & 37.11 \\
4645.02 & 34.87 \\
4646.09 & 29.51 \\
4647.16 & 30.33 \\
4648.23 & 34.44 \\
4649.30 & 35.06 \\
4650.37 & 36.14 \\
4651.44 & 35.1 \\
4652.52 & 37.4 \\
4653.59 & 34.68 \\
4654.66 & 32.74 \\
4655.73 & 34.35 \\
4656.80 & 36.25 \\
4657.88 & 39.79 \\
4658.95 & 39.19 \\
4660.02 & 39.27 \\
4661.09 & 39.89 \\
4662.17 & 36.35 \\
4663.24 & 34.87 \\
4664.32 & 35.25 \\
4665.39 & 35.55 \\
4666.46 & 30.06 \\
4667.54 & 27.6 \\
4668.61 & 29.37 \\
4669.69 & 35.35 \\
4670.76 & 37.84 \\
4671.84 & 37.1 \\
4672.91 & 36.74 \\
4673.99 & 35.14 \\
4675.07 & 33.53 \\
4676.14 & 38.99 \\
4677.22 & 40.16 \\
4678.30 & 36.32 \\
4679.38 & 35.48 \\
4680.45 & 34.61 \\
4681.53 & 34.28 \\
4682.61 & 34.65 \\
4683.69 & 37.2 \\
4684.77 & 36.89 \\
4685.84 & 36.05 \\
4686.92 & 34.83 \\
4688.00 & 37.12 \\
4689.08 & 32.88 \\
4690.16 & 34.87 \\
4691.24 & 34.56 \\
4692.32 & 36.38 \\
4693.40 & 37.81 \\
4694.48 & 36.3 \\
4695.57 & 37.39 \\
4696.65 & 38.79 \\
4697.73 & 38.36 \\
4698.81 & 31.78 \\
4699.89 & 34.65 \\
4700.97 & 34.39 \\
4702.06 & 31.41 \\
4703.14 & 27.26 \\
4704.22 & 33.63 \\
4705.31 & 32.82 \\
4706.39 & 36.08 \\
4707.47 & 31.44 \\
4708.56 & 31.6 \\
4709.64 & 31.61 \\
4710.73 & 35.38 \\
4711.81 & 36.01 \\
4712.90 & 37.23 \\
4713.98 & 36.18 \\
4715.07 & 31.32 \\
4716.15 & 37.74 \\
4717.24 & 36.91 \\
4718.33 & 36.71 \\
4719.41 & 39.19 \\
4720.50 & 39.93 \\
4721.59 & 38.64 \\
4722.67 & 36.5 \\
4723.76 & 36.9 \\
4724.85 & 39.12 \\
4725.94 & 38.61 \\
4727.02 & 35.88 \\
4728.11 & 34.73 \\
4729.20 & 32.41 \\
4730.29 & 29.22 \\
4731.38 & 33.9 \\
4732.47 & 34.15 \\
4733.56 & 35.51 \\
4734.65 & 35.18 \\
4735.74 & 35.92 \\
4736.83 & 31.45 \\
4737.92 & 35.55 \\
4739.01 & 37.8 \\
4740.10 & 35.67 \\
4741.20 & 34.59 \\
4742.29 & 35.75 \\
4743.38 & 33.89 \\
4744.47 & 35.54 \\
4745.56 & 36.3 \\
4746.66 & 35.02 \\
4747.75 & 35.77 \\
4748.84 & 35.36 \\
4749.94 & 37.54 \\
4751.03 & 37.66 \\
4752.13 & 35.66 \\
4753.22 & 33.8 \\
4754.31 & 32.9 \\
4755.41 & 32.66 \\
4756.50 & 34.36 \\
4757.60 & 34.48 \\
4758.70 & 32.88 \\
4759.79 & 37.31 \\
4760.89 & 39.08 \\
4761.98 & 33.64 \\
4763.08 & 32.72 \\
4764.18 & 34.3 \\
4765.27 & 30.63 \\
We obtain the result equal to 1.7 angstrom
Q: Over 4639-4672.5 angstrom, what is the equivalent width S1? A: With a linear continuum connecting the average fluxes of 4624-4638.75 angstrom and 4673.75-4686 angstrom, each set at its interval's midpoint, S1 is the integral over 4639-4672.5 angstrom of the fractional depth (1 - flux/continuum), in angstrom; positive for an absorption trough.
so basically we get 1.1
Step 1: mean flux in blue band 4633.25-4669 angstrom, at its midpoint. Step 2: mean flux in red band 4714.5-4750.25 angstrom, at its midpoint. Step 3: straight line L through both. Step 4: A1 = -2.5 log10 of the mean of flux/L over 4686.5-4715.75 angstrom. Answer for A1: 0.03 mag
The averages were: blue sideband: 35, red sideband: 35.7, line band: 34.5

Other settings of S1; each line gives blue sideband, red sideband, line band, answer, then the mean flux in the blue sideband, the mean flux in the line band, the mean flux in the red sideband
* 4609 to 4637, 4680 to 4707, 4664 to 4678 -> 0.28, 36.8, 34.8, 35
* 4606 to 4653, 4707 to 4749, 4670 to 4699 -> -0.45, 36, 36.2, 35.4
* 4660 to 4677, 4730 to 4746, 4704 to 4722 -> -0.28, 35.1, 35.4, 34.8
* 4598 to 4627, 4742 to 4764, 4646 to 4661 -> -0.07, 35.6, 35.6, 35.1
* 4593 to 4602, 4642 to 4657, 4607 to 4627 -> -1.22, 34.2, 36.5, 34.8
